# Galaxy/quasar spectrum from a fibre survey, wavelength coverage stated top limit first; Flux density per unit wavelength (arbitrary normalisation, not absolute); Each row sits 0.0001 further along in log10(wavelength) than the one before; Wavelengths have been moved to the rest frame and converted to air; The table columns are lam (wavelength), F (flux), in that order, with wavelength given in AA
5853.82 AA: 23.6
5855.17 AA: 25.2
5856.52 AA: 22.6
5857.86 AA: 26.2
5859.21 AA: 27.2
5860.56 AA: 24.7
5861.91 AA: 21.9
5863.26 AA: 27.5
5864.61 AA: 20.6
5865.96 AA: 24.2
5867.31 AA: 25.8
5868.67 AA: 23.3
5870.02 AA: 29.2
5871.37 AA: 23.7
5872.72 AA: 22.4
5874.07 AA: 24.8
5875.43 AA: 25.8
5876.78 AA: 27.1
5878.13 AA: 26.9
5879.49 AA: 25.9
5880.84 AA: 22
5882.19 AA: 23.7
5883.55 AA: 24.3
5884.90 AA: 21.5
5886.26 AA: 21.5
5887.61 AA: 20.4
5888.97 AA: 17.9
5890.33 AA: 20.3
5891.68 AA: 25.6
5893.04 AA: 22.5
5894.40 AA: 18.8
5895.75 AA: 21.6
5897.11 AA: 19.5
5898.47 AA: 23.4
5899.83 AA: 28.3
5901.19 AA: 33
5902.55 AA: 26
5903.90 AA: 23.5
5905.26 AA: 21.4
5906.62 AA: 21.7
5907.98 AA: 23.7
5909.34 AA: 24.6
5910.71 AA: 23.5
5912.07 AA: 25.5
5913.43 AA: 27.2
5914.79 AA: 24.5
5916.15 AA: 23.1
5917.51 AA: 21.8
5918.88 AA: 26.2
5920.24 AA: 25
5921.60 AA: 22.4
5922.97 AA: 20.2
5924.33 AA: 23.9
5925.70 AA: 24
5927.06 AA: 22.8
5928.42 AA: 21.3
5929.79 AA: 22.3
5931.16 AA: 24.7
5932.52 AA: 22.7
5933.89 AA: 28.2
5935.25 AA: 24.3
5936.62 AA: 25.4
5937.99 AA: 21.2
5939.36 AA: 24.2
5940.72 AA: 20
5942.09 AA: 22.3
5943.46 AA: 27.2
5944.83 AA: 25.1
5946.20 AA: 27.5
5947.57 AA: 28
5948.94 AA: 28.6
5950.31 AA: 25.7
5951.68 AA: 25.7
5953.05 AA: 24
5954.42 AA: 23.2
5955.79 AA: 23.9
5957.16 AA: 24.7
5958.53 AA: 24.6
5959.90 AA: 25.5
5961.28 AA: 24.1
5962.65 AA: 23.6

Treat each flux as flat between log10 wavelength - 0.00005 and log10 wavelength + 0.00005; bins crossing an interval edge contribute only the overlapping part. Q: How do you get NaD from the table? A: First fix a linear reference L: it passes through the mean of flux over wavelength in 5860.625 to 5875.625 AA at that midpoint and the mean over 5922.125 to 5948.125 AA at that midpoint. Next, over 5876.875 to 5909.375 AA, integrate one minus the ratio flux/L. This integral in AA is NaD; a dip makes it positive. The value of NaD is 1.3 AA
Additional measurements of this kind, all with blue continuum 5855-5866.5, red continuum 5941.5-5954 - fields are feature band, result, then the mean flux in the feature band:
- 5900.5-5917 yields 0.3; 24.8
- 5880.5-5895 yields 1.9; 21.7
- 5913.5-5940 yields 2.0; 23.7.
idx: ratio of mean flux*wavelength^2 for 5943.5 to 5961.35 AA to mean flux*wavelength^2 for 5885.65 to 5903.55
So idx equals 1.13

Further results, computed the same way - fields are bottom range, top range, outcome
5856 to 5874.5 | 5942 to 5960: 1.07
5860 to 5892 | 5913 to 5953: 1.04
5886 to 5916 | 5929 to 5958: 1.07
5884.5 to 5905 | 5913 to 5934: 1.04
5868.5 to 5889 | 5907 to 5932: 1.00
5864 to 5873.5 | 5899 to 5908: 1.06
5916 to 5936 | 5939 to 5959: 1.07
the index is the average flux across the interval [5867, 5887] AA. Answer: 24.5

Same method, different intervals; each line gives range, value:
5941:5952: 26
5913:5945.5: 23.7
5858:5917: 24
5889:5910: 23.4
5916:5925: 23.2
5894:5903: 24.5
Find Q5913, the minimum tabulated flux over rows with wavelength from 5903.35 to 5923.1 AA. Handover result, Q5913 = 20.2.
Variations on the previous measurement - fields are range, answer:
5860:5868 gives 20.6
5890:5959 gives 18.8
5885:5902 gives 17.9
